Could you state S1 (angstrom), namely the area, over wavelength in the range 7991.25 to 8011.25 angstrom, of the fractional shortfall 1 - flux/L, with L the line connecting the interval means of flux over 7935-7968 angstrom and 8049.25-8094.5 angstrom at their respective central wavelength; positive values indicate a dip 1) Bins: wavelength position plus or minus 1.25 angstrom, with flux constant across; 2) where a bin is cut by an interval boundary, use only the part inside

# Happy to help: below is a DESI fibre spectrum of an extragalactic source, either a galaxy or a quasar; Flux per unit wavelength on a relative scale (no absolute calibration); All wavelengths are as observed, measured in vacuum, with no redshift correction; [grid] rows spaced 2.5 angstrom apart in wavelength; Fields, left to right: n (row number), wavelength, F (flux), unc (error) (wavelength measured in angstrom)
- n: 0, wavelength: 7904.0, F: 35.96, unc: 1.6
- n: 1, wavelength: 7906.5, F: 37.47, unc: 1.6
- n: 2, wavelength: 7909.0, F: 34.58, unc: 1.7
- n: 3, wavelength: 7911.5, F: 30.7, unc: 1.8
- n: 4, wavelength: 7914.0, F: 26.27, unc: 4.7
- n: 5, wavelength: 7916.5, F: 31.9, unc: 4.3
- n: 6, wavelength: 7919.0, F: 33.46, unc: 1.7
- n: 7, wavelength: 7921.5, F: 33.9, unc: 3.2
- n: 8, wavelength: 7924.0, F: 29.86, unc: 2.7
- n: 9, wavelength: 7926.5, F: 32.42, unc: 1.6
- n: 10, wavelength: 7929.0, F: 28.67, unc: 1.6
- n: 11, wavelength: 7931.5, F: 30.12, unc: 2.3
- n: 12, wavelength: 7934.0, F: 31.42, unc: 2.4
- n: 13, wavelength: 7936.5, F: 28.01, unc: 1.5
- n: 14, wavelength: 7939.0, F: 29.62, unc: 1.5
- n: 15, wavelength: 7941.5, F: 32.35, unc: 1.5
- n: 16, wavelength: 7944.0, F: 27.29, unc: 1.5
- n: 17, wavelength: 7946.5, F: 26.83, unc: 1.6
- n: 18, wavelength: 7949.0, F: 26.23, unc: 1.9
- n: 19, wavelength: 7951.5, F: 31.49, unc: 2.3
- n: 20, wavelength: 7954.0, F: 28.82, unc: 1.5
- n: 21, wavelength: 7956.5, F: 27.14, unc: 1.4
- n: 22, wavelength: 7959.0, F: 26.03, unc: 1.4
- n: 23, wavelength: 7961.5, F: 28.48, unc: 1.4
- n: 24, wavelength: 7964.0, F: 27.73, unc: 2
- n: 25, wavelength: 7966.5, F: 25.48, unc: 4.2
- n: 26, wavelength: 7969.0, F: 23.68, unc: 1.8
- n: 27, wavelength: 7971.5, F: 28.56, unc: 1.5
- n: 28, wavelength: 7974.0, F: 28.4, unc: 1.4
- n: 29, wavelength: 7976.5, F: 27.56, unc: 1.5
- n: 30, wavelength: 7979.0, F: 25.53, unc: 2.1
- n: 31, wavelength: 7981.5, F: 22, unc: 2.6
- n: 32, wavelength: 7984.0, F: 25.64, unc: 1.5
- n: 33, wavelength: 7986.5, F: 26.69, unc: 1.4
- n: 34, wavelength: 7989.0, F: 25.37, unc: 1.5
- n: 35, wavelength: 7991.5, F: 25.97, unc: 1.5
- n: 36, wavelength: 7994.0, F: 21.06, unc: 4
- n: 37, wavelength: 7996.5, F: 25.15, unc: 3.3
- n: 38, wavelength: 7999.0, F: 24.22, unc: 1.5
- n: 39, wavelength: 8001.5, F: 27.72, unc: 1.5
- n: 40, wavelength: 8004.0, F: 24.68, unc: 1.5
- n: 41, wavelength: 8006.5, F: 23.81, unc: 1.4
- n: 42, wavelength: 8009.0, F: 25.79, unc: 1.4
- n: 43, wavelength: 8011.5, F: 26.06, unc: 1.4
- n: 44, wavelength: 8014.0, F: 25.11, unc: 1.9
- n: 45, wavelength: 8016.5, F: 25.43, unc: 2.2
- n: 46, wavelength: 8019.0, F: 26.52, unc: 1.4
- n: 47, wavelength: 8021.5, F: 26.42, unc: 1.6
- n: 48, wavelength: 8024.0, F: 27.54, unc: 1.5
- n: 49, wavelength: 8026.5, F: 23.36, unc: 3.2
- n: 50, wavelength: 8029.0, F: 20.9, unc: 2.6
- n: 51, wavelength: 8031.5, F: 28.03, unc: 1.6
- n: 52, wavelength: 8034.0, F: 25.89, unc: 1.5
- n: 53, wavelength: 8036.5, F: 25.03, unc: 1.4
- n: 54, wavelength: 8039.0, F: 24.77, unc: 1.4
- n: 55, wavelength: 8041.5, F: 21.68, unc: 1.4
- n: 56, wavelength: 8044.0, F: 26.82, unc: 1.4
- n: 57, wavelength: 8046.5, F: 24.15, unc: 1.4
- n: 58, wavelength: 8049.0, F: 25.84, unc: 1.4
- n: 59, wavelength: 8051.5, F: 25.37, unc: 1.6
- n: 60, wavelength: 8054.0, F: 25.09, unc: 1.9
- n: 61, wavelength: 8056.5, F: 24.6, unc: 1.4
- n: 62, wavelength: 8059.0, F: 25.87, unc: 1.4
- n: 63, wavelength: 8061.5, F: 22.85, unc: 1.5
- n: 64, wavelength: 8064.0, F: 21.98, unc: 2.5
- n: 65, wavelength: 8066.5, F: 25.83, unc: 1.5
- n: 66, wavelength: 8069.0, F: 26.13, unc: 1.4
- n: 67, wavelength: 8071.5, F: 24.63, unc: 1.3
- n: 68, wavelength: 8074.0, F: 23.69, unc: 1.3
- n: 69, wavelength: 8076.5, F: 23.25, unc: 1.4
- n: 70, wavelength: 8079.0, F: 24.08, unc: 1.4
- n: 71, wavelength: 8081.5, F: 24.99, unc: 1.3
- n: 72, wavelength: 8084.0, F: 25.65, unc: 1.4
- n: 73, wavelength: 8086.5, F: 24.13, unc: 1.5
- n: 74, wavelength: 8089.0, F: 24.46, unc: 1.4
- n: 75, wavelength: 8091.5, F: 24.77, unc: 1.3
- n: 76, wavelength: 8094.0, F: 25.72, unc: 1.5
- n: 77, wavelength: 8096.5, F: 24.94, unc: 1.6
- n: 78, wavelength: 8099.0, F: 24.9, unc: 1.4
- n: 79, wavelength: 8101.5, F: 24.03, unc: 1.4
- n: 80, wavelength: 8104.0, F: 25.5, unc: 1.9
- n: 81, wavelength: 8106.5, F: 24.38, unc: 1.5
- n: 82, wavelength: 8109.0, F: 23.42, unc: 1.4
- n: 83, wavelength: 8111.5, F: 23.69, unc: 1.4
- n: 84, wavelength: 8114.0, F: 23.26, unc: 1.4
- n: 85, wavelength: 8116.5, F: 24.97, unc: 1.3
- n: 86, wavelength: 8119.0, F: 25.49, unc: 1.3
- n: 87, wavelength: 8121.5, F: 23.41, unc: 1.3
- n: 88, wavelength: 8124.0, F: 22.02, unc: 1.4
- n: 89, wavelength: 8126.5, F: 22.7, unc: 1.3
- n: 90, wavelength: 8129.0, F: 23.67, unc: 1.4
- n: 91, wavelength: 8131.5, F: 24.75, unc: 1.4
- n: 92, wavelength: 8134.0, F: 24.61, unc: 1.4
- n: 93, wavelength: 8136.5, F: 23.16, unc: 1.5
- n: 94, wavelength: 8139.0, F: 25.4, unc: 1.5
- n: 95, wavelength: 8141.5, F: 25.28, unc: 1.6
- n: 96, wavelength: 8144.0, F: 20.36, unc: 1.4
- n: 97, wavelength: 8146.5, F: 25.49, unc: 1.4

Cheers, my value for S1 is 1.4 angstrom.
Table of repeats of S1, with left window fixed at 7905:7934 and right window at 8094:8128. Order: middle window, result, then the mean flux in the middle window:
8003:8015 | 1.3 angstrom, 25.1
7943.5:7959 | 1.4 angstrom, 27.8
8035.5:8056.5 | 1.5 angstrom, 24.8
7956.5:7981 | 2.6 angstrom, 26.7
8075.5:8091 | 0.5 angstrom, 24.5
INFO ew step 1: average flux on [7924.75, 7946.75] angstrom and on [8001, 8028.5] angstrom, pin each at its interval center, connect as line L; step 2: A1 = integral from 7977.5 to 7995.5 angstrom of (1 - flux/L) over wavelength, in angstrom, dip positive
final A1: 1.6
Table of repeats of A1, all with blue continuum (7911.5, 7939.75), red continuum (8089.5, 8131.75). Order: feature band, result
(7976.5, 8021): 4.49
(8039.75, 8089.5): 2.34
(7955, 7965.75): 0.75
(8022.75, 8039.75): 1.16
